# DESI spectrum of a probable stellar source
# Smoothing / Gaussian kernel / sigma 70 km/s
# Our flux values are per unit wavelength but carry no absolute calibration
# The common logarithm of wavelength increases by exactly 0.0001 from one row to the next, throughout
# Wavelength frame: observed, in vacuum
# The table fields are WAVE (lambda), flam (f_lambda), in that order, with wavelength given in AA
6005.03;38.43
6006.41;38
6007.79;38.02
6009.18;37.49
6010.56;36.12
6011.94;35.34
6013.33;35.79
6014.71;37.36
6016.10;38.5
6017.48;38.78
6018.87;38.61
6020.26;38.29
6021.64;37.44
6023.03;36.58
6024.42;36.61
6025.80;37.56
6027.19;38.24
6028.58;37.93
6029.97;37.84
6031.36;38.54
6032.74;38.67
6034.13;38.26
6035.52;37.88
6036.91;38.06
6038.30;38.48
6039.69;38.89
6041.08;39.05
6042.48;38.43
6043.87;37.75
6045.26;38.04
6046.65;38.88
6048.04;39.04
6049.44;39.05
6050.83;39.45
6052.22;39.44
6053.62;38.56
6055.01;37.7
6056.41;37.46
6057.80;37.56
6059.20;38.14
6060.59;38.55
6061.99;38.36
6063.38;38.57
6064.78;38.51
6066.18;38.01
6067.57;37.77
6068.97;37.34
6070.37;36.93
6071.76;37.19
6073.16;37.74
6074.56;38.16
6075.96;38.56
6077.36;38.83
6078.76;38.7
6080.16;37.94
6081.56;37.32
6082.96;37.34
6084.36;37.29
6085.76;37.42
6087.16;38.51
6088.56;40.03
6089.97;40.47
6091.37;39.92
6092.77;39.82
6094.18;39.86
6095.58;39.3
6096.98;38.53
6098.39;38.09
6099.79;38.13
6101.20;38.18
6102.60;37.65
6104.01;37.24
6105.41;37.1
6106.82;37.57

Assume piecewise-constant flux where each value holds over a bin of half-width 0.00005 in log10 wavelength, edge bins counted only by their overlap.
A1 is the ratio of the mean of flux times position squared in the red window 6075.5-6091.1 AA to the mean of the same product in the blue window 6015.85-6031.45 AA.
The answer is 1.04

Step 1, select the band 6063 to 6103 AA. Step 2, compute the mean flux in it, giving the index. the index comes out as 38.4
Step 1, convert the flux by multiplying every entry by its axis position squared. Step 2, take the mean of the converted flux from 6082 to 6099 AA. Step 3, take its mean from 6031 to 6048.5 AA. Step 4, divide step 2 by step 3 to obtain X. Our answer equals 1.03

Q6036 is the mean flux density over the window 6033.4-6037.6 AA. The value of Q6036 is 38.1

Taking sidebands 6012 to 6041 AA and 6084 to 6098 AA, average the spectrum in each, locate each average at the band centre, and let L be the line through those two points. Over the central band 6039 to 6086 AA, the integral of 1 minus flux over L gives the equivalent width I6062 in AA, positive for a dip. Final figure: 0.5 AA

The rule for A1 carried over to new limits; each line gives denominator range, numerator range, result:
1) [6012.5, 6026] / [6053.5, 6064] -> 1.03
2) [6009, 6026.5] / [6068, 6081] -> 1.04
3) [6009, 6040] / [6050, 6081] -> 1.03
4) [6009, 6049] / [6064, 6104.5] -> 1.03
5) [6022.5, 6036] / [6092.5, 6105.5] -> 1.04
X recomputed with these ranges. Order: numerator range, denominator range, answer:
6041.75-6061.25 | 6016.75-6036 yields 1.02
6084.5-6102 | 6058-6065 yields 1.03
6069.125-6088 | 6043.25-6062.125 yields 0.99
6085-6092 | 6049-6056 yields 1.02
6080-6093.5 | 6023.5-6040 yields 1.03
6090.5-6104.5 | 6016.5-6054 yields 1.03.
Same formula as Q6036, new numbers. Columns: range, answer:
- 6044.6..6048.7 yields 38.7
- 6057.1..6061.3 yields 38.1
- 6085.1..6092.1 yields 39.3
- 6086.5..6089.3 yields 39.2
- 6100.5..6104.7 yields 37.7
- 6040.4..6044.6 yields 38.4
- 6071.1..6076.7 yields 37.9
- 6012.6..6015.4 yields 36.6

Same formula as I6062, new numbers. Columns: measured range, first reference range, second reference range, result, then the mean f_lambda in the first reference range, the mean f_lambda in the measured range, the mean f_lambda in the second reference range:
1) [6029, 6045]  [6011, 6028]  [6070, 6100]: -0.3 AA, 37.4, 38.3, 38.5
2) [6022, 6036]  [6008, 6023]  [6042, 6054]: 0.0 AA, 37.3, 37.8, 38.8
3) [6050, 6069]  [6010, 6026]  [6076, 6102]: -0.1 AA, 37.3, 38.3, 38.6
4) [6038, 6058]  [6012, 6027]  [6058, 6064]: -0.2 AA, 37.5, 38.5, 38.3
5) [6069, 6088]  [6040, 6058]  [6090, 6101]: 0.5 AA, 38.5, 37.9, 39.1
